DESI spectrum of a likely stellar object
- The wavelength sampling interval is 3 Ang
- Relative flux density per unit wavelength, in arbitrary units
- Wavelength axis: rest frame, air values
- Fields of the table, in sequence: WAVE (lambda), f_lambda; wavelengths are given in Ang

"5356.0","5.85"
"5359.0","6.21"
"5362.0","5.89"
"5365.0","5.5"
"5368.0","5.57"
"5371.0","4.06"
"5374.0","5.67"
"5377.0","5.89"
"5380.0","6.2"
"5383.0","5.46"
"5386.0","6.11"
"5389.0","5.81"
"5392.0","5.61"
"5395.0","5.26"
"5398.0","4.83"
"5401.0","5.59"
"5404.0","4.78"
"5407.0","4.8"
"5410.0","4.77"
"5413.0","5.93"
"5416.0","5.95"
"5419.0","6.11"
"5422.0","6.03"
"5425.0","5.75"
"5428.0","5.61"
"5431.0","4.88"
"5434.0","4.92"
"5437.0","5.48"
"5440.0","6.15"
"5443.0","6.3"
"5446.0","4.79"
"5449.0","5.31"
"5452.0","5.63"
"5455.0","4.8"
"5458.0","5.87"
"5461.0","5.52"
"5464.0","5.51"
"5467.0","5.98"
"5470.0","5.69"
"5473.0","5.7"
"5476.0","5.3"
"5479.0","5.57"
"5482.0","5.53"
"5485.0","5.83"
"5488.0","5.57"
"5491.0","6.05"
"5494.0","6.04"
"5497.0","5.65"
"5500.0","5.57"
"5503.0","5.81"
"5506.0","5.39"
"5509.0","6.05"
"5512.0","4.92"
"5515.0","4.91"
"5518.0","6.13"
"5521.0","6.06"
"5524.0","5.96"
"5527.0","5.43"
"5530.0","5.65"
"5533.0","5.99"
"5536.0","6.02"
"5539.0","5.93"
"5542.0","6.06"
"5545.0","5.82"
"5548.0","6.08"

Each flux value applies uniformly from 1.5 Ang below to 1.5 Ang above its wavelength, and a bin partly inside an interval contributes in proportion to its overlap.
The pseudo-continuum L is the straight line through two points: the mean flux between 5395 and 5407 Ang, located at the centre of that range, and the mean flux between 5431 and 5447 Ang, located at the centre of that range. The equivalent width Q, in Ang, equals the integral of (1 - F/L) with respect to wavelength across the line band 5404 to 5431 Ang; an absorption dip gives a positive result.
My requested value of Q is -1.5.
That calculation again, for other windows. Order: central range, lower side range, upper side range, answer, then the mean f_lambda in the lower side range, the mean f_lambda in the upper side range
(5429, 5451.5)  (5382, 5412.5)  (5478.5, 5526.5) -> 0.2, 5.32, 5.69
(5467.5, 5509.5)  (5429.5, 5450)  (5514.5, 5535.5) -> -0.5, 5.41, 5.79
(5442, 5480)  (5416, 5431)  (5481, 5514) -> 1.3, 5.78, 5.66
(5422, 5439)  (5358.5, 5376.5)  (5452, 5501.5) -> 0.5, 5.47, 5.64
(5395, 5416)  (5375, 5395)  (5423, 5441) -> 1.7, 5.8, 5.46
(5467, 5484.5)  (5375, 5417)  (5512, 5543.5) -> 0.2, 5.5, 5.77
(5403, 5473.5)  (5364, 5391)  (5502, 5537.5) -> 1.5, 5.59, 5.69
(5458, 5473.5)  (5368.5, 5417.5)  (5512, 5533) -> -0.4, 5.42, 5.66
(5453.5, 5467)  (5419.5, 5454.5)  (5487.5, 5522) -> 0.2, 5.53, 5.68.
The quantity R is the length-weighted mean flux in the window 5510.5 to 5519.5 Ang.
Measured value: 5.32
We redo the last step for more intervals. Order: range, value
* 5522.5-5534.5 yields 5.76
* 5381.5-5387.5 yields 5.79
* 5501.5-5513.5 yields 5.54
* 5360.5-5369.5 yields 5.65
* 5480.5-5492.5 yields 5.75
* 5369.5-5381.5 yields 5.45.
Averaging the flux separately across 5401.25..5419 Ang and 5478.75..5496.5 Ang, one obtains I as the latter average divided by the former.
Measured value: 1.08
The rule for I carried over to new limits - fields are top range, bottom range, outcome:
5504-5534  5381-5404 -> 1.03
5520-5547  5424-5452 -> 1.08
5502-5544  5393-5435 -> 1.07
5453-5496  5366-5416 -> 1.04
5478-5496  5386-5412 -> 1.10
